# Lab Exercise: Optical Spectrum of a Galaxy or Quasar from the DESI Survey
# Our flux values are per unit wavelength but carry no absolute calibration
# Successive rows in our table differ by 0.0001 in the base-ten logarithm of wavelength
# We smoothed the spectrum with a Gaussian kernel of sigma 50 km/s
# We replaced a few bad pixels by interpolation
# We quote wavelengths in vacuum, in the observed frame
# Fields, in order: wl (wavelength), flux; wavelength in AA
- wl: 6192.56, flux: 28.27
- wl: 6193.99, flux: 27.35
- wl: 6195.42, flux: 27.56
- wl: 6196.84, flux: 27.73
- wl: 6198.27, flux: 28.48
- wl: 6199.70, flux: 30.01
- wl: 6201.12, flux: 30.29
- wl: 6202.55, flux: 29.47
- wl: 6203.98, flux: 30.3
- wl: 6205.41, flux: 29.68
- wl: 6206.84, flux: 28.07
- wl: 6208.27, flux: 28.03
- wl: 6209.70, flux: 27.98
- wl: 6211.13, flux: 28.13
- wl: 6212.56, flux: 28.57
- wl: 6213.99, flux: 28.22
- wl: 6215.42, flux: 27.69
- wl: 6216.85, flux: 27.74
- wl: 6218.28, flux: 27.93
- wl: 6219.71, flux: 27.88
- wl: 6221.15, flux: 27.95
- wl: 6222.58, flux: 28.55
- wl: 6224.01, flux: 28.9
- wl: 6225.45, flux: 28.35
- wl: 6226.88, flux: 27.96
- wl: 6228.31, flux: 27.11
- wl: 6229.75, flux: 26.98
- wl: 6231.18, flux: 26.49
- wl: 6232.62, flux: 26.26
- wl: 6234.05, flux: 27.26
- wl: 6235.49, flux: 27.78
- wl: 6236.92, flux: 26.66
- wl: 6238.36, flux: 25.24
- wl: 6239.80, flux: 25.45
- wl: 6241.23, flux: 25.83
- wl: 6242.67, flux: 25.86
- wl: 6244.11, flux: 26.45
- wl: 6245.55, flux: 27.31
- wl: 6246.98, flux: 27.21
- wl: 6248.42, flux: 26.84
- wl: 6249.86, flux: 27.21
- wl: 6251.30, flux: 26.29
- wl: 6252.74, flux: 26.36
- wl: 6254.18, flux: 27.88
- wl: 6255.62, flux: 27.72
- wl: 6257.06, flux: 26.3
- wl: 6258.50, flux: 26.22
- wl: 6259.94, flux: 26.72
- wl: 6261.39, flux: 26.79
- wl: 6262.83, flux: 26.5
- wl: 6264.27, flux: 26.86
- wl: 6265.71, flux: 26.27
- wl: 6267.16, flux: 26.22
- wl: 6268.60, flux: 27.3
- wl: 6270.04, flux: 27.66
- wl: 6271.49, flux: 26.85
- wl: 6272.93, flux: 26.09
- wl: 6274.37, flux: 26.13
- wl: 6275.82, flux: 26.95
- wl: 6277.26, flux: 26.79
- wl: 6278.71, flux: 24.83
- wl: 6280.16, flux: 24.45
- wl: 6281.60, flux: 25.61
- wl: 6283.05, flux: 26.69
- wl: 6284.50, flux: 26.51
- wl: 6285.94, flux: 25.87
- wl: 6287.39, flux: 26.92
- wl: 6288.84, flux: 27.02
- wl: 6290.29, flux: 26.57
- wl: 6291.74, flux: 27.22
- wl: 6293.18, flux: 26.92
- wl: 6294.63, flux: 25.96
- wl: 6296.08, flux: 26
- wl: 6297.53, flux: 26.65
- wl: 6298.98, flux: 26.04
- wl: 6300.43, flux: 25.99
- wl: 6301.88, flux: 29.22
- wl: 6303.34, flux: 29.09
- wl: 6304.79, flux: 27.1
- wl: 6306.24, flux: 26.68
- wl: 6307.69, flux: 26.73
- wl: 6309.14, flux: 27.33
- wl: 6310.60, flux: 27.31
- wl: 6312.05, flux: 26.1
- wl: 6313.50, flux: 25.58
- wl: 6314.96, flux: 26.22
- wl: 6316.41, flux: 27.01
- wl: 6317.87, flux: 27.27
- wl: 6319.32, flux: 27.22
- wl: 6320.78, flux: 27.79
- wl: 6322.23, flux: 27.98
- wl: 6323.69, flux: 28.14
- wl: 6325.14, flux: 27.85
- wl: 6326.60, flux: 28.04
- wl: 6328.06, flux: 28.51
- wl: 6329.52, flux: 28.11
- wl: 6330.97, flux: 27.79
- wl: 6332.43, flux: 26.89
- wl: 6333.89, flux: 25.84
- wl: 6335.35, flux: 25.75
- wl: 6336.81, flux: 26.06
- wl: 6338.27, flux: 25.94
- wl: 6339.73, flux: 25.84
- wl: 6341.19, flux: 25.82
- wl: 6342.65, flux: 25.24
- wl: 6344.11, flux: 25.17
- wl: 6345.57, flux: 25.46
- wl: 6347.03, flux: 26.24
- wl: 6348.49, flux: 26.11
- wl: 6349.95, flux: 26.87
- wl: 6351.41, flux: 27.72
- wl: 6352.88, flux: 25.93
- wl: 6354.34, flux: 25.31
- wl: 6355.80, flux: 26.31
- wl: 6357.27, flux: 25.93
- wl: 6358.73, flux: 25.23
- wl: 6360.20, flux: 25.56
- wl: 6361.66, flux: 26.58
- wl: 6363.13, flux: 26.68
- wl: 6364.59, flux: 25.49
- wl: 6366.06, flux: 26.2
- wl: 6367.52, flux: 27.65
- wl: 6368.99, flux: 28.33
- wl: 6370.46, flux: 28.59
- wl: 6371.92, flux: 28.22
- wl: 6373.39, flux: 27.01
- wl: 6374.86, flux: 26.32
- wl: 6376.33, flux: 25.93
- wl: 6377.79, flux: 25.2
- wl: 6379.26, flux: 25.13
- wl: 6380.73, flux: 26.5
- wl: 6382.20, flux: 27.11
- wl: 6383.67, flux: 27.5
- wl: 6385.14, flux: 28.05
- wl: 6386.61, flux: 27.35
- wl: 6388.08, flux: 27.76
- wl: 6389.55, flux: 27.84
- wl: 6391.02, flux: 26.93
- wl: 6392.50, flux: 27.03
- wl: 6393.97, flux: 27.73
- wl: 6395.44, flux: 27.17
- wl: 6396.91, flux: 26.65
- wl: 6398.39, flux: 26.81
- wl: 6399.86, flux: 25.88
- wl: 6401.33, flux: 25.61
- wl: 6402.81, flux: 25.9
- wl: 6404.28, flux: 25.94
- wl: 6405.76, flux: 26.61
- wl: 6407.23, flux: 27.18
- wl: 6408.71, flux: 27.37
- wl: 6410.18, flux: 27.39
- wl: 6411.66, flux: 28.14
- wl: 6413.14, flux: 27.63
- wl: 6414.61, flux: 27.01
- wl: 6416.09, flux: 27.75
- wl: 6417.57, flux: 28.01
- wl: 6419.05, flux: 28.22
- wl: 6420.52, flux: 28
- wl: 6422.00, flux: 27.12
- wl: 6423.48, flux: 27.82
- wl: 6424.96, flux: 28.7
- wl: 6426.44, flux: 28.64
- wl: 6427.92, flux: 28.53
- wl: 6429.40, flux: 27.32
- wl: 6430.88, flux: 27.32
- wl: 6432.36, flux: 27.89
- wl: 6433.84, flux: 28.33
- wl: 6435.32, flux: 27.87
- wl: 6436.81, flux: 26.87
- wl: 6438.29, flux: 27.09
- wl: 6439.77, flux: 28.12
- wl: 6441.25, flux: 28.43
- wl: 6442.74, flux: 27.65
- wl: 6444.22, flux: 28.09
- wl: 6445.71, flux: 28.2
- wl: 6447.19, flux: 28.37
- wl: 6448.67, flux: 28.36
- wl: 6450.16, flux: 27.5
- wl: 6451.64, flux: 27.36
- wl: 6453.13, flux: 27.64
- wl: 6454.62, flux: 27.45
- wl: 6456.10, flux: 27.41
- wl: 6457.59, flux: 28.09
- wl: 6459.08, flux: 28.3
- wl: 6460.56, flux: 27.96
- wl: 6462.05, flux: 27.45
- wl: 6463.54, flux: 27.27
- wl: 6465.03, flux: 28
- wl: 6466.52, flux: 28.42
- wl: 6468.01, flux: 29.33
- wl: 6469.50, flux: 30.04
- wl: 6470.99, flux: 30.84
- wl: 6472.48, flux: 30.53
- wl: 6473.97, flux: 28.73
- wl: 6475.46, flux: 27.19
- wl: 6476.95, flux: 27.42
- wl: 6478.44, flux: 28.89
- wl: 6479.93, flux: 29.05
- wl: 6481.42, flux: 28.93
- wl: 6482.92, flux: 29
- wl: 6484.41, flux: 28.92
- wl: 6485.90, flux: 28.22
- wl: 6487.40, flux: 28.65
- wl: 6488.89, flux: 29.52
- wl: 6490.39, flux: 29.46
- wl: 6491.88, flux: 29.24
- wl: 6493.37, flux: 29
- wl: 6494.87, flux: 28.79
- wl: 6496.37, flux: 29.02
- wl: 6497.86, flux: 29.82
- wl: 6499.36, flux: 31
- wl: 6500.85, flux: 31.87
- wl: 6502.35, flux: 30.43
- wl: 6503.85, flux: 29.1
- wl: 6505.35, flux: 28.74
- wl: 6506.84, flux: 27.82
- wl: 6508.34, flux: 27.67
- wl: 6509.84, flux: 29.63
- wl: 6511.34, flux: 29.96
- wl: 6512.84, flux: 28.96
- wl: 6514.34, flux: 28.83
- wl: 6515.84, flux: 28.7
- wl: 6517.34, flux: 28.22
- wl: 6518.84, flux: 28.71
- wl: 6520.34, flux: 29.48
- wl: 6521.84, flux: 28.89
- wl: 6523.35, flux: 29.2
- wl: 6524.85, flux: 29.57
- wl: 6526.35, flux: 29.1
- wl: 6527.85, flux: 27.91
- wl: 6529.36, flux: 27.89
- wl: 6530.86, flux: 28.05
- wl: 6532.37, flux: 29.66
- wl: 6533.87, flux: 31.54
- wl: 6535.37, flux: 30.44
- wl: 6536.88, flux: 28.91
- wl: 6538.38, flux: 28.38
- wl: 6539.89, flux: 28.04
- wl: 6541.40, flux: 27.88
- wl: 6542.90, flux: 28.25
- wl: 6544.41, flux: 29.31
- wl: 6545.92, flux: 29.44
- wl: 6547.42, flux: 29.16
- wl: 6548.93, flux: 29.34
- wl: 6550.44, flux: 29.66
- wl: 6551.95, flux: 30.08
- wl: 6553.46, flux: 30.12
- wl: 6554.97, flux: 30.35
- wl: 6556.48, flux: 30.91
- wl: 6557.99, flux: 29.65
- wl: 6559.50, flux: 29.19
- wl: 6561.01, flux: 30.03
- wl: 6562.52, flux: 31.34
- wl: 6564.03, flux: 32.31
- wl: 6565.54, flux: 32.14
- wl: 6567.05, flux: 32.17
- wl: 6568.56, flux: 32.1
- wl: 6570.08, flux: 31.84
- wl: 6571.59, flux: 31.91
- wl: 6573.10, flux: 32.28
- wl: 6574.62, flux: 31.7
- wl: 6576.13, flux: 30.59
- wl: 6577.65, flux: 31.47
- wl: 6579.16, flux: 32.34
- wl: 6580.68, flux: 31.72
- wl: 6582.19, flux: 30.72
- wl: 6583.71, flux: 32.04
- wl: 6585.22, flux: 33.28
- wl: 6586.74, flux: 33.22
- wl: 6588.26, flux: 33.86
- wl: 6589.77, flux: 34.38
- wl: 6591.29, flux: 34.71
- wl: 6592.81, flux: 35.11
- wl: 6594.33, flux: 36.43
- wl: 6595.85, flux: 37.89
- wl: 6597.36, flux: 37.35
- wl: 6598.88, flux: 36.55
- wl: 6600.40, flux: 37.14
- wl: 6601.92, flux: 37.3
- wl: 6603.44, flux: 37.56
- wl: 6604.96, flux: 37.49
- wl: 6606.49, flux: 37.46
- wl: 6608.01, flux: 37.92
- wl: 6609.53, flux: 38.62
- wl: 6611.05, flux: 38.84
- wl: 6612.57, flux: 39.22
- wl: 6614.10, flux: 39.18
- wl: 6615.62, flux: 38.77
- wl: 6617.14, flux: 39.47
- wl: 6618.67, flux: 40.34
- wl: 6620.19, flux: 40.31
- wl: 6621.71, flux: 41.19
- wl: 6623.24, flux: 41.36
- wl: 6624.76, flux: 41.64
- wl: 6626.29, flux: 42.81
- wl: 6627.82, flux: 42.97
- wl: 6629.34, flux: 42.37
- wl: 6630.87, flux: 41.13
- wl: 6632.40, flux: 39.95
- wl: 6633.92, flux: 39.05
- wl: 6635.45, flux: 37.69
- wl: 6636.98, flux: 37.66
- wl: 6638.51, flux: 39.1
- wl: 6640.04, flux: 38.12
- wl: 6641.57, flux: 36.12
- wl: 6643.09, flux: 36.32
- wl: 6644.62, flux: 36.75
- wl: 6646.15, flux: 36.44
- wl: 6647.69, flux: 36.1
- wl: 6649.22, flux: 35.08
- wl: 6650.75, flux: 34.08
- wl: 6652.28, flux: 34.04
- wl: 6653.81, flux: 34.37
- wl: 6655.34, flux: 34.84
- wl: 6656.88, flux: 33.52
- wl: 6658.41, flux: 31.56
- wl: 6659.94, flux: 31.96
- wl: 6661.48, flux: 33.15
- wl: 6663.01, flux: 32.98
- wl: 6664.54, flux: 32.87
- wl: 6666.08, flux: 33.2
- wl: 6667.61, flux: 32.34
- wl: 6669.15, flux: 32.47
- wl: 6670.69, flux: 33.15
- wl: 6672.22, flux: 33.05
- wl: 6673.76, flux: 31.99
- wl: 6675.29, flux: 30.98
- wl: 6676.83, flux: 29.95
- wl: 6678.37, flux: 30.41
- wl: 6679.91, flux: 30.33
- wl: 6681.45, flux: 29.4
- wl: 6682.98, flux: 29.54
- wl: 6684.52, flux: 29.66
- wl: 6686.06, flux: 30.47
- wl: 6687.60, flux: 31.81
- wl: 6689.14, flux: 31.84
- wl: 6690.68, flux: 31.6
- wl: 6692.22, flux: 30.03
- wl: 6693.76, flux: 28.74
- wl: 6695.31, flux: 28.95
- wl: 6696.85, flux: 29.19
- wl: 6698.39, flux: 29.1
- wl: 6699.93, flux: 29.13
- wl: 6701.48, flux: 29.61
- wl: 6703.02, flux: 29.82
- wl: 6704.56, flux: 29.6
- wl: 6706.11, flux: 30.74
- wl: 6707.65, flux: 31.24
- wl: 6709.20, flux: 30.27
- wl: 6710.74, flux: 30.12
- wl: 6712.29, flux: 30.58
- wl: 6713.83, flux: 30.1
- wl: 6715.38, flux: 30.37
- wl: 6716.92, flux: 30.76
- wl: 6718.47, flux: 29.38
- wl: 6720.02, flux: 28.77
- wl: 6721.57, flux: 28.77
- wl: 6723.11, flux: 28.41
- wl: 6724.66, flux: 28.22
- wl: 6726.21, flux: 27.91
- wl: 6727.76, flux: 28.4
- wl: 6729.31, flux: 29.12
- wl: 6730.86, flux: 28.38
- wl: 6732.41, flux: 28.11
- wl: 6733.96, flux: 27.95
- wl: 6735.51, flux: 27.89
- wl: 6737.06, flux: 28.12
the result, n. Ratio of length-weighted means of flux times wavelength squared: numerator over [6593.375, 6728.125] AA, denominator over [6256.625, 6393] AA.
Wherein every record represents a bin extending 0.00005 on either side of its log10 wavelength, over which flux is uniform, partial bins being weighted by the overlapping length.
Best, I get 1.42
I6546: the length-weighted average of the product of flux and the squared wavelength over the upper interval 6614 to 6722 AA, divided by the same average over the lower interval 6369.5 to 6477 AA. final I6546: 1.3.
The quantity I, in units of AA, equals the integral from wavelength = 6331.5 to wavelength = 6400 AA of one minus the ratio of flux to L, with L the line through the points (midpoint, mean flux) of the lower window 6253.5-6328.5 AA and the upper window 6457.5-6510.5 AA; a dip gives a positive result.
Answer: 2.8 AA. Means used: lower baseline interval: 26.8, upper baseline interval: 29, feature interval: 26.5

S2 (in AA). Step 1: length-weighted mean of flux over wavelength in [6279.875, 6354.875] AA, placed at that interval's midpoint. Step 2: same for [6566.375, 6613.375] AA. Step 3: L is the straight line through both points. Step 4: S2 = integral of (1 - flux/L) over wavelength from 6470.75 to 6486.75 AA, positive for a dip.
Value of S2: 1.3 AA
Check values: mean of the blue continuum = 26.7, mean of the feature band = 28.8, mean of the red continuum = 34.7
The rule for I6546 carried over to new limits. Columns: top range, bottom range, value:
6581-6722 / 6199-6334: 1.42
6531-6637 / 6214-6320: 1.41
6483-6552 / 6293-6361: 1.16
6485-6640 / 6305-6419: 1.31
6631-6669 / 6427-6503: 1.31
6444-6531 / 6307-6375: 1.13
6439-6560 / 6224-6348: 1.16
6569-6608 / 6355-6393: 1.37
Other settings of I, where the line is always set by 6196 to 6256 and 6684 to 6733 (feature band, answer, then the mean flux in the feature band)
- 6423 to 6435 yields 0.19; 28.1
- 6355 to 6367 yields 0.94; 26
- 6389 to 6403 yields 0.79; 26.8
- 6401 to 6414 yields 0.69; 26.9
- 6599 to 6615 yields -4.80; 38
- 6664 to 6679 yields -1.29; 32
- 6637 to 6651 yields -3.43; 36.6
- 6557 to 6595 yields -4.08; 32.2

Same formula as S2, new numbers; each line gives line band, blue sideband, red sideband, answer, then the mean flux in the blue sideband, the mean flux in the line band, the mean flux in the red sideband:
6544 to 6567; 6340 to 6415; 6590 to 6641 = 3.52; 26.7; 30.3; 38.8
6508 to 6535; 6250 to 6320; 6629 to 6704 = 1.49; 26.7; 29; 33.2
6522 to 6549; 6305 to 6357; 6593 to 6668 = 3.94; 26.7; 29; 37.3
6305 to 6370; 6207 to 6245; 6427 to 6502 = 2.92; 27.4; 26.6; 28.5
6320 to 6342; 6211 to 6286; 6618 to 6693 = 1.13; 26.9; 27.1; 35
